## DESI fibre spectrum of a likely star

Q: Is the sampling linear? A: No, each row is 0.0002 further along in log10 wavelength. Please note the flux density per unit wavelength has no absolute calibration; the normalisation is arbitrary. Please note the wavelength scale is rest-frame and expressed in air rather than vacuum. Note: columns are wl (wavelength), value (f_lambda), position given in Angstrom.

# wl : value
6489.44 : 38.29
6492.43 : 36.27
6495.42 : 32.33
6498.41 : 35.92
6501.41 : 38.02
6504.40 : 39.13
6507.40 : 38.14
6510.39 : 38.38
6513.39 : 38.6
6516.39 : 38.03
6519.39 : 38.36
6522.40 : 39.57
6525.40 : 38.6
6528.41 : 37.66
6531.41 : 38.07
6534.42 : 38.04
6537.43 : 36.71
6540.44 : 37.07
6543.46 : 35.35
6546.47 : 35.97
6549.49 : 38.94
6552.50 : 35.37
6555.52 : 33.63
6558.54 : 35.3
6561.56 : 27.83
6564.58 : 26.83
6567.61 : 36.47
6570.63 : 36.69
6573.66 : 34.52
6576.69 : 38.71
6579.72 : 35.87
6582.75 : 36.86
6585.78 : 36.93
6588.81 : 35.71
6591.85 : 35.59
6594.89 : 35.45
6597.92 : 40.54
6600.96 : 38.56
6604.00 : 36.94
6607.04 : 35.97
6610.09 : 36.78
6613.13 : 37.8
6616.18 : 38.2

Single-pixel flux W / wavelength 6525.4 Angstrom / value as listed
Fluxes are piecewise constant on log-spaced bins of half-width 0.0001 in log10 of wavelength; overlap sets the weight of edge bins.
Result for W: 38.6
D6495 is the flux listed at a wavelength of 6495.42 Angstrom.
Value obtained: 32.33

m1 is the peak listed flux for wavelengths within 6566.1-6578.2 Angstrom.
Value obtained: 38.71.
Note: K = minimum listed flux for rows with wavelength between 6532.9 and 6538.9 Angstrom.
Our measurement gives 36.71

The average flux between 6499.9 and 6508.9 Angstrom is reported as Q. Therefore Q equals 38.4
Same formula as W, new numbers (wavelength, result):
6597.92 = 40.54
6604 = 36.94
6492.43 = 36.27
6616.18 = 38.2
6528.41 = 37.66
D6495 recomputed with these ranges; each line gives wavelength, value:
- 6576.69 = 38.71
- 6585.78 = 36.93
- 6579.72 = 35.87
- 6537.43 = 36.71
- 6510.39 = 38.38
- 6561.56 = 27.83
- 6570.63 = 36.69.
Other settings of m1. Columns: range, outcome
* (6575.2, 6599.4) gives 40.54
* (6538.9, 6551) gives 38.94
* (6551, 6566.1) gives 35.37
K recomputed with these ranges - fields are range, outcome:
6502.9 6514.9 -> 38.14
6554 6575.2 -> 26.83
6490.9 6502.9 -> 32.33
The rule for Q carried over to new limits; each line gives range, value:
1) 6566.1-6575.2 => 35.9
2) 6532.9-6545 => 36.8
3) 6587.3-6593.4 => 35.6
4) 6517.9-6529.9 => 38.5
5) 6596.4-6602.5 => 39.6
